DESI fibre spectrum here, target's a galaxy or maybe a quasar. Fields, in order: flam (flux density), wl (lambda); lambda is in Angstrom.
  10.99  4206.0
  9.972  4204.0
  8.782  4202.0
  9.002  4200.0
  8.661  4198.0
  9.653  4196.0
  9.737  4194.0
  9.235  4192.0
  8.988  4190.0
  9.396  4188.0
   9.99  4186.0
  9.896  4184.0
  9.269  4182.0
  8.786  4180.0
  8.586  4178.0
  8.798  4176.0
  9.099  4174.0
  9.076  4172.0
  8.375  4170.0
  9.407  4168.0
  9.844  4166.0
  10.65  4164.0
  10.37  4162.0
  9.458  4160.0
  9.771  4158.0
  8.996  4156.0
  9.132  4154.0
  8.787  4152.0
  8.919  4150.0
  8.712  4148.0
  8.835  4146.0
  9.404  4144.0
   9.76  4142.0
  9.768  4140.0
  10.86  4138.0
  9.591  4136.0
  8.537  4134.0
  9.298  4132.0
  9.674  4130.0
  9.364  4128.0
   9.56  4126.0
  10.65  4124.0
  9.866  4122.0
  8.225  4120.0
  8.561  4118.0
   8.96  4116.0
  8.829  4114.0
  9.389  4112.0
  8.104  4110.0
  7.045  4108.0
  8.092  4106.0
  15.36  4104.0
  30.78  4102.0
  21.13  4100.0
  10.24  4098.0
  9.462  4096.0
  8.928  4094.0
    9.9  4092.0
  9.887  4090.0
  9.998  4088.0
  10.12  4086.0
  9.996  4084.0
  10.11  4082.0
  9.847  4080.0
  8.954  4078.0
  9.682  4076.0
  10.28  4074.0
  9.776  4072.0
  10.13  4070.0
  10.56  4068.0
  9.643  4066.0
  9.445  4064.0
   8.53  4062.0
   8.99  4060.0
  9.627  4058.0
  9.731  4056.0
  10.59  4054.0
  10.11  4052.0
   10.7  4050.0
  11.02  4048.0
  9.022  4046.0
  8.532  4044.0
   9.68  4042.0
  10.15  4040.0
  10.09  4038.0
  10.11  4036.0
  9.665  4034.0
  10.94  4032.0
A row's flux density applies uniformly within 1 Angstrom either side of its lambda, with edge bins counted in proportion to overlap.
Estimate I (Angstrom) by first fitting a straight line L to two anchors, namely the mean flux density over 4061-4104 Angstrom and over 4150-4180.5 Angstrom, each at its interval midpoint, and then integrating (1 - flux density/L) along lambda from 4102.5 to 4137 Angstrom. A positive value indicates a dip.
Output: 2.6 Angstrom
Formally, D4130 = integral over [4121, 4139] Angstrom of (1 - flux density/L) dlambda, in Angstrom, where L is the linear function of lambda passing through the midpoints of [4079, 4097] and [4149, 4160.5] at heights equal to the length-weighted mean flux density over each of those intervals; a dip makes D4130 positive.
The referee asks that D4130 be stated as -0.6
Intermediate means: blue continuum 9.81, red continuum 9.16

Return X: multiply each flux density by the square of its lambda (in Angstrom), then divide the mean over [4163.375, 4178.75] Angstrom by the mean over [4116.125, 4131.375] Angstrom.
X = 1.0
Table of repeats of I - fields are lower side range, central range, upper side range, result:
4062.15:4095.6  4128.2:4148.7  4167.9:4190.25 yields -0.11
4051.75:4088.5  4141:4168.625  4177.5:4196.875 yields 0.15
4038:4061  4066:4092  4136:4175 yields -0.54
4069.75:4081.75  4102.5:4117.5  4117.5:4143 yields -0.70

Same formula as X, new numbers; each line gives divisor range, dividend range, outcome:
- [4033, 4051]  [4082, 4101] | 1.14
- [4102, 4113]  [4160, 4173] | 0.86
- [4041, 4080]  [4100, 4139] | 1.14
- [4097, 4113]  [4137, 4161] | 0.70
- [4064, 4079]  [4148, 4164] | 1.00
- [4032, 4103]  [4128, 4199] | 0.91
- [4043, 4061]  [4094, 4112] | 1.39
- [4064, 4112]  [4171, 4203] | 0.86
